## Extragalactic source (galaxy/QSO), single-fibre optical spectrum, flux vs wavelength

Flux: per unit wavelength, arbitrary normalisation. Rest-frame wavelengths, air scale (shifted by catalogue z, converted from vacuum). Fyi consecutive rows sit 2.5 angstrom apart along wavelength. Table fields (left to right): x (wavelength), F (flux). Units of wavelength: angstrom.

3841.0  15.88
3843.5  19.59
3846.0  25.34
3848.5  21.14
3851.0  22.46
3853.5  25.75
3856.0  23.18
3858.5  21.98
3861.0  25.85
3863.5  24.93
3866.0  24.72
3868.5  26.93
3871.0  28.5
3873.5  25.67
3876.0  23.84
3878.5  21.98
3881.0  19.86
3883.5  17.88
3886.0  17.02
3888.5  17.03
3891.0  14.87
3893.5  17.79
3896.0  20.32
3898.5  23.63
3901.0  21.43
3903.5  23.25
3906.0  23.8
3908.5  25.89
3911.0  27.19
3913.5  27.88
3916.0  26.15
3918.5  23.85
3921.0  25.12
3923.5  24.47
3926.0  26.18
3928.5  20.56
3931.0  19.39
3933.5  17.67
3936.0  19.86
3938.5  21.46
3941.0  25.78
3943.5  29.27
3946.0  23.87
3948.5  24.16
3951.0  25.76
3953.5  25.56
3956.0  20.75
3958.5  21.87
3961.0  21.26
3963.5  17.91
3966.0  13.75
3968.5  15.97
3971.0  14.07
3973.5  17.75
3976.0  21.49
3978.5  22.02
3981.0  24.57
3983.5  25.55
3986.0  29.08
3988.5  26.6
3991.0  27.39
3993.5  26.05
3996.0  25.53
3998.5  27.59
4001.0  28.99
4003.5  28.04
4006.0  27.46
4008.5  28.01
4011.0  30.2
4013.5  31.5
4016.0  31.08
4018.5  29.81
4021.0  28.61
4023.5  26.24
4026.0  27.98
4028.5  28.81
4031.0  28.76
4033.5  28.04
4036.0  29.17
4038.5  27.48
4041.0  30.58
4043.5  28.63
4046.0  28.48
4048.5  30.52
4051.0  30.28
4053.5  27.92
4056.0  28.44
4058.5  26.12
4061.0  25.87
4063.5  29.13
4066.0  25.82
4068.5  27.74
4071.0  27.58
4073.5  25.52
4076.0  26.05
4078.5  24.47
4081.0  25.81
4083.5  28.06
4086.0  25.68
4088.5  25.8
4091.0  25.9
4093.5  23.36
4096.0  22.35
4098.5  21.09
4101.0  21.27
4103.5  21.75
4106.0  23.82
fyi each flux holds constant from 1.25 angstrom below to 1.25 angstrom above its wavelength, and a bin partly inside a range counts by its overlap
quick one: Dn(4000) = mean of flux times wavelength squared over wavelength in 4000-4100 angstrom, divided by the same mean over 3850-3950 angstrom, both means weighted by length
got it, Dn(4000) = 1.29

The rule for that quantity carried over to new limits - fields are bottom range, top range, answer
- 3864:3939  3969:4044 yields 1.26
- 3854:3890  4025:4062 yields 1.36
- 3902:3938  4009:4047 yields 1.30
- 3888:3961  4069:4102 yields 1.18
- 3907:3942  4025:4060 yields 1.28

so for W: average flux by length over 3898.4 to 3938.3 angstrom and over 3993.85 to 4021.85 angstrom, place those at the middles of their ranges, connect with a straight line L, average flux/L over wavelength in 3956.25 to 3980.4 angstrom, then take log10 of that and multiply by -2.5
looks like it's 0.37 mag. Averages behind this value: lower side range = 23.5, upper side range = 28.7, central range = 18.7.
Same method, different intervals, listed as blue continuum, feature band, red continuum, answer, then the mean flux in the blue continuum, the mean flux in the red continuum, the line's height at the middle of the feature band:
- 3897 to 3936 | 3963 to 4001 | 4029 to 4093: 0.125 mag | 23.6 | 27.5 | 25.4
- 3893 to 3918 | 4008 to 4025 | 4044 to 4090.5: -0.127 mag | 23.9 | 27.2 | 26.2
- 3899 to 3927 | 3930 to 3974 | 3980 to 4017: 0.244 mag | 25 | 27.8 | 26.3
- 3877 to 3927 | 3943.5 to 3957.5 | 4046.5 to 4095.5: -0.040 mag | 22.3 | 26.8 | 23.6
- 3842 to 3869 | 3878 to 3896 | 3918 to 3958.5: 0.287 mag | 23.6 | 23.3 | 23.5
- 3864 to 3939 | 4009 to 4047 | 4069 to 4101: -0.194 mag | 22.5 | 25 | 24.3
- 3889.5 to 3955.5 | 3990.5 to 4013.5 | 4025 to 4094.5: -0.091 mag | 23.2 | 27.4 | 25.7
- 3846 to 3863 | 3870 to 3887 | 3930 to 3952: 0.065 mag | 23.6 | 23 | 23.4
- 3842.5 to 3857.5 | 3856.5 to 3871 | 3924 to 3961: -0.097 mag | 22.9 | 23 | 23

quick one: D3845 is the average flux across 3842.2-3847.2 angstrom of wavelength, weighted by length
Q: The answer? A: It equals 22.4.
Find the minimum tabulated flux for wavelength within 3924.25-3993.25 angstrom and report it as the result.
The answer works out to 13.75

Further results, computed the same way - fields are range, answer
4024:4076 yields 25.52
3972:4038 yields 17.75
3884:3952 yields 14.87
